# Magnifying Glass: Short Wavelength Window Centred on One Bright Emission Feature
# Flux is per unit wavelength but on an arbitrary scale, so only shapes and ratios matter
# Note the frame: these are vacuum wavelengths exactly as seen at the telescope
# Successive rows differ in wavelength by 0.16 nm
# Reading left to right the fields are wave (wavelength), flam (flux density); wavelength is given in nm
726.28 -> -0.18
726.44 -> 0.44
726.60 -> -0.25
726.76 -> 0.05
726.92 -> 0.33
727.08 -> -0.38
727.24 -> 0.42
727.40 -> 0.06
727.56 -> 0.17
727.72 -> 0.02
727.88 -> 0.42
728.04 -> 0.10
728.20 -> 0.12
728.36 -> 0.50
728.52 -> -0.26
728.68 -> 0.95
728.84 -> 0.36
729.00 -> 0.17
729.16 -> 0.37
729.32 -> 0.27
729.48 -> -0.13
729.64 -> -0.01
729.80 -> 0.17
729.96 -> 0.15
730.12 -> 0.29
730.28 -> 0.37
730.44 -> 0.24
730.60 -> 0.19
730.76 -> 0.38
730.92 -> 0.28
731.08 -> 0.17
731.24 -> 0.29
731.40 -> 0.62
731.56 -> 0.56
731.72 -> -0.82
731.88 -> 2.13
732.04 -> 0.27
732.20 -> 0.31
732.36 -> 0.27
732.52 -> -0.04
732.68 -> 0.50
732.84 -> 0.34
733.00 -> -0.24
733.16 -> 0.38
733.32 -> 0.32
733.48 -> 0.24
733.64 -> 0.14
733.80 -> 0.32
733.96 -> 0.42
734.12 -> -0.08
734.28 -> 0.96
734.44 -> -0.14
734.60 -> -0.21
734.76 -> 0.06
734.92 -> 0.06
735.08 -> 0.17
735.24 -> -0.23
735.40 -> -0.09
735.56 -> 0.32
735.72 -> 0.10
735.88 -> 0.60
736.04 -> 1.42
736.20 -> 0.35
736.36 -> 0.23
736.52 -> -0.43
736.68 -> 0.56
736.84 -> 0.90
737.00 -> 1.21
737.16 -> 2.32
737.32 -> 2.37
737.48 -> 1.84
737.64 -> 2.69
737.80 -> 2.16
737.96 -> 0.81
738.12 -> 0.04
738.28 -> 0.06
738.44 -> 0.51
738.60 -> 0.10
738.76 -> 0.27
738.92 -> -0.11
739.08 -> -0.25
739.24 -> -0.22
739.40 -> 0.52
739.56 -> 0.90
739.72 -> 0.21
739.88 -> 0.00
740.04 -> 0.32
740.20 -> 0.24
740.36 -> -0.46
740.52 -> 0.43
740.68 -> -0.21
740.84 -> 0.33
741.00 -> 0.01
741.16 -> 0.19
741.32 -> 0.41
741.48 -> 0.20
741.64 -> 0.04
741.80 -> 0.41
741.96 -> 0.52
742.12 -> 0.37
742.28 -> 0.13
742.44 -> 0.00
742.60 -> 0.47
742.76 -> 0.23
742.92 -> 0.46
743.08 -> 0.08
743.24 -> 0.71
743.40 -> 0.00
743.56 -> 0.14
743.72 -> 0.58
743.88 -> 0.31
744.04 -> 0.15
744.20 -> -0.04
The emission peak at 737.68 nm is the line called [O II] 3727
